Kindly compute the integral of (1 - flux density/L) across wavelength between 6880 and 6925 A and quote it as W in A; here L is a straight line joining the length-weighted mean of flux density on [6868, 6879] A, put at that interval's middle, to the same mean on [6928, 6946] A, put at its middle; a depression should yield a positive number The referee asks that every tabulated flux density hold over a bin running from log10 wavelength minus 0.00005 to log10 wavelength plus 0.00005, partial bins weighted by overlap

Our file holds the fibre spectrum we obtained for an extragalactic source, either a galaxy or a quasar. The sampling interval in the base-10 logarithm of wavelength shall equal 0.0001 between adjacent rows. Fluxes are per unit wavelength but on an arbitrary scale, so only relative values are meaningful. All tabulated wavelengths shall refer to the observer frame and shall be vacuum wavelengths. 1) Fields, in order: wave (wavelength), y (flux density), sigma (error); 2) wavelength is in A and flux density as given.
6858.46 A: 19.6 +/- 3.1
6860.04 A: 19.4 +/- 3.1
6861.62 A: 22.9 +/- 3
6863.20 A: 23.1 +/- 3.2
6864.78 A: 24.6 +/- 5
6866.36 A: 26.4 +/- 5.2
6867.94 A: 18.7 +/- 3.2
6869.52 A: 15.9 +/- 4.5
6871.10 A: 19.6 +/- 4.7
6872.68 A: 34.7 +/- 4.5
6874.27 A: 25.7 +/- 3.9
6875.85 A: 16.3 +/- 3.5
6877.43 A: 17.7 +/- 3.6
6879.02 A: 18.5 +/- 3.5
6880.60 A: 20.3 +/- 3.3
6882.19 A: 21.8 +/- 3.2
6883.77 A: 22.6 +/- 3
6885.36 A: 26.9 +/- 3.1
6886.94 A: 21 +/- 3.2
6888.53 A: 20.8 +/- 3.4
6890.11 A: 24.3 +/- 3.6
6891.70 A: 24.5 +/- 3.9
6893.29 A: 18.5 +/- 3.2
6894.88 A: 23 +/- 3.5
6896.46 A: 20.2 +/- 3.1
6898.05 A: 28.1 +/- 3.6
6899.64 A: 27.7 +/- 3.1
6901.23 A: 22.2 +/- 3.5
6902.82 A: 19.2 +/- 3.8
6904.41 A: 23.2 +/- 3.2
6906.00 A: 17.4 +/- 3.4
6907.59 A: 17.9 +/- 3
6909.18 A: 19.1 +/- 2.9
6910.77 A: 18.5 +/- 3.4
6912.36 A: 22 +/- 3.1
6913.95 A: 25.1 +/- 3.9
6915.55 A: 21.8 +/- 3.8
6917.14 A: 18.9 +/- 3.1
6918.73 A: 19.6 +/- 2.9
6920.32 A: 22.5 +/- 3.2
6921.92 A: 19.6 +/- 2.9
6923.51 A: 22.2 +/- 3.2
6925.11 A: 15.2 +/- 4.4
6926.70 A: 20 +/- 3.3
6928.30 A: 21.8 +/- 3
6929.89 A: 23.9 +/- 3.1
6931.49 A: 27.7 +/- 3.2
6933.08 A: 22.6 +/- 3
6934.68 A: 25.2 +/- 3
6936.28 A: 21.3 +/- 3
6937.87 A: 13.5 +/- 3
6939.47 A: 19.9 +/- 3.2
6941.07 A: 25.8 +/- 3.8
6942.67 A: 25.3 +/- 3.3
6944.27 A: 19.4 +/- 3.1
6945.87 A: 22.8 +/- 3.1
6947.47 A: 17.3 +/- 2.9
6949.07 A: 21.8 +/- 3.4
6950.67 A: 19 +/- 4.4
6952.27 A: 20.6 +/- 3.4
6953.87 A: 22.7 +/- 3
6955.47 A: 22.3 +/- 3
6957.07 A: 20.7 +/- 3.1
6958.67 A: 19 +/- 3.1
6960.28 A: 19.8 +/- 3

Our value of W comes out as 0.2 A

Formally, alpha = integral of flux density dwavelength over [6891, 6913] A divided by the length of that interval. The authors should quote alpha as 21.5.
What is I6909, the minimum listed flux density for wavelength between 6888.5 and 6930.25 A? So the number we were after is 15.2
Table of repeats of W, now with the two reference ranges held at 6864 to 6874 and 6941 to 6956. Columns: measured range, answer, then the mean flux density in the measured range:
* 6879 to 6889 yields 0.47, 22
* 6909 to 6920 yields 0.71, 20.9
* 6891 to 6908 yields 0.47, 22.1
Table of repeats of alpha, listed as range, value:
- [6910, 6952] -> 21.2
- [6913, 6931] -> 21.1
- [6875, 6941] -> 21.3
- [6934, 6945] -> 21.5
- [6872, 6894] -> 22.3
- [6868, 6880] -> 21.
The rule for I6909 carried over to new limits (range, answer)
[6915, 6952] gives 13.5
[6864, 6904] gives 15.9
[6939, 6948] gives 17.3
